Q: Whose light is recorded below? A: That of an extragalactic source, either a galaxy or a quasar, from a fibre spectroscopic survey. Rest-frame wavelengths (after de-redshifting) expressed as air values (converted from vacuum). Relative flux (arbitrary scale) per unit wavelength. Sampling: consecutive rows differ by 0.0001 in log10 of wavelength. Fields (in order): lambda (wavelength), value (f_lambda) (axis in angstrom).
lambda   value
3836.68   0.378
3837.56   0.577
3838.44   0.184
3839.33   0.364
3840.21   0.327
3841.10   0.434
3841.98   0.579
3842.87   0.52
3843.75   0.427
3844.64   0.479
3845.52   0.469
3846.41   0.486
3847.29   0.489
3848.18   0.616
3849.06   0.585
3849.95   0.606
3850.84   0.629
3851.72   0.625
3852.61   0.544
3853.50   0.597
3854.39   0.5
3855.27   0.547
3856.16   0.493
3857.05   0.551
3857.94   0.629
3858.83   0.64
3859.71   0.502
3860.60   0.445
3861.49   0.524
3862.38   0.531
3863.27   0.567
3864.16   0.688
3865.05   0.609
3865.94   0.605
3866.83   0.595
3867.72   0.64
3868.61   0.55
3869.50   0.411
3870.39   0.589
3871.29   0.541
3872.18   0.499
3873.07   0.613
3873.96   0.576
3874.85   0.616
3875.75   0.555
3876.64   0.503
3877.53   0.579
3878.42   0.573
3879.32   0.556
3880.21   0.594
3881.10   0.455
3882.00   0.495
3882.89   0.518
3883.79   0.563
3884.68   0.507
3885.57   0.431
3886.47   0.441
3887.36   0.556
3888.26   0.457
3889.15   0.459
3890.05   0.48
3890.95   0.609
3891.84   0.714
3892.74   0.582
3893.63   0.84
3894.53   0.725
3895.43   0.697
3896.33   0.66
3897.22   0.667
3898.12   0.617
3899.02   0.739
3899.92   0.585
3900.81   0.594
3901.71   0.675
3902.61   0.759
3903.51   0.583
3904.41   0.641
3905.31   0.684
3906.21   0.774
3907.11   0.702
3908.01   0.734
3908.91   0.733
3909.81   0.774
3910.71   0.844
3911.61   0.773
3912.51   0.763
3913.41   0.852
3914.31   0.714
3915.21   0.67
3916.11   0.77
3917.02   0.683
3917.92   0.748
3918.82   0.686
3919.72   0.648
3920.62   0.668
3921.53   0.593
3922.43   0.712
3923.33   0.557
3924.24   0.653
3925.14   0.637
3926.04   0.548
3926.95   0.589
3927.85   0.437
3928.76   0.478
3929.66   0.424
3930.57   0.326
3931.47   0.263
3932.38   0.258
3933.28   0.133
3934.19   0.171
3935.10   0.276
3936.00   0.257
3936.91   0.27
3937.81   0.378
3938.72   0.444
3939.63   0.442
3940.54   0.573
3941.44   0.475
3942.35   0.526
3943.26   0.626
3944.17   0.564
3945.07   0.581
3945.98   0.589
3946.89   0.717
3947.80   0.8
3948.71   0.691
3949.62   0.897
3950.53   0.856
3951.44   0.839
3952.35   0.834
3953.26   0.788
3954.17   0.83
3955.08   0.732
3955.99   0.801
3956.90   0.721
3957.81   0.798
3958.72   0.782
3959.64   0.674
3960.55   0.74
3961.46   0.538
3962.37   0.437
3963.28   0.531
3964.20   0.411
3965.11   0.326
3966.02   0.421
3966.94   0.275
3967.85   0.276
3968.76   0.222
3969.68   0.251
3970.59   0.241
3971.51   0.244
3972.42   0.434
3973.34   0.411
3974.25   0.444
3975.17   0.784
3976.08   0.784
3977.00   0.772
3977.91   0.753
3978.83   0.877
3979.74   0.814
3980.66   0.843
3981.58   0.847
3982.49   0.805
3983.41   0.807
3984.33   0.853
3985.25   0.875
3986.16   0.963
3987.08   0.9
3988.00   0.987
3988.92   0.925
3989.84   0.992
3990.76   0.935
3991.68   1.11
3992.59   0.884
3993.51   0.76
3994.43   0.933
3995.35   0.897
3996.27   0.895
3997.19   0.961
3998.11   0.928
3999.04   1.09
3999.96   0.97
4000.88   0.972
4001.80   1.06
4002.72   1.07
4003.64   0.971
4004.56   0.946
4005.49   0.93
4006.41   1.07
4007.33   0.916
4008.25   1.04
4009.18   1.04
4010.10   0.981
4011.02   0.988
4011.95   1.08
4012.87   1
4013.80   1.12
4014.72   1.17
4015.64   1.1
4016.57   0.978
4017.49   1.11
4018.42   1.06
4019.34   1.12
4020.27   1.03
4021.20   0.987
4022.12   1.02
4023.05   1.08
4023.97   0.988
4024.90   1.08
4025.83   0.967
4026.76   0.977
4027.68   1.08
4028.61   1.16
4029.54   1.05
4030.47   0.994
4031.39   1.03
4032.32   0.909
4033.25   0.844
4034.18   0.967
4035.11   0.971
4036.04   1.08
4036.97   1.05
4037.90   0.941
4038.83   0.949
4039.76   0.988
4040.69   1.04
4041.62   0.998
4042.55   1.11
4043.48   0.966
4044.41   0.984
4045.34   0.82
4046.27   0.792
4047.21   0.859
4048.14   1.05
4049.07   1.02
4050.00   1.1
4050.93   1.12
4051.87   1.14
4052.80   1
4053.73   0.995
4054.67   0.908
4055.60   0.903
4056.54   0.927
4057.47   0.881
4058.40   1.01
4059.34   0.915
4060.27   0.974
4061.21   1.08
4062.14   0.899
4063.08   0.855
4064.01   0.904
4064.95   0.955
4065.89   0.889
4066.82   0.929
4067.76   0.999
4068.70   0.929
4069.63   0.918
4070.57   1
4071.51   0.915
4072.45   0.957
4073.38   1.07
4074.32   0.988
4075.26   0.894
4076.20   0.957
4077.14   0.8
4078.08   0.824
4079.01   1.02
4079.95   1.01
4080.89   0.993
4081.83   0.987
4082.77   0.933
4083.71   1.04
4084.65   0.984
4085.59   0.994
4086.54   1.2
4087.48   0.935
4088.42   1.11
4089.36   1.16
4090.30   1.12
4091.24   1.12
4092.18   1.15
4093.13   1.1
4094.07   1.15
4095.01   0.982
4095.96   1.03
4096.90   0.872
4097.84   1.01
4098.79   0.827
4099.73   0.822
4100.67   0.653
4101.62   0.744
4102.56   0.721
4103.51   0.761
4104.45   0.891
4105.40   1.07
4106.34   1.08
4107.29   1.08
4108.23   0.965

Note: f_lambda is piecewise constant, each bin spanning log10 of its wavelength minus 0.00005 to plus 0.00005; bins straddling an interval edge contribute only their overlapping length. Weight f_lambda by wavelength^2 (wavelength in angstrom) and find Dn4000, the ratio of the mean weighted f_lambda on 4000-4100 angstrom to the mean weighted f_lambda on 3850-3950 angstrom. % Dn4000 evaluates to 1.86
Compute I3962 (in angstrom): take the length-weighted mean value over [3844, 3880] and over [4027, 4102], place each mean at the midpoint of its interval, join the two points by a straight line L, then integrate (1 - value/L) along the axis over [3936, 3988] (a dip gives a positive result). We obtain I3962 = 9.5 angstrom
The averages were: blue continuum 0.558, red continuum 0.978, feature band 0.627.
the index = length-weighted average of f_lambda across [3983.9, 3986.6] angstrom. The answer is 0.899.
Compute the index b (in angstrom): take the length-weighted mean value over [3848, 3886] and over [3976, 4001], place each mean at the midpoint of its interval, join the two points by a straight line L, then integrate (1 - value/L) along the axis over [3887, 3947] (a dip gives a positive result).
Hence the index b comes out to 8.9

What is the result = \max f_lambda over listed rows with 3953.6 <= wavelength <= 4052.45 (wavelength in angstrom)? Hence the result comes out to 1.17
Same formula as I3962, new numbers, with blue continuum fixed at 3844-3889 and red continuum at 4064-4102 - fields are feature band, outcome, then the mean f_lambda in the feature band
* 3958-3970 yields 4.5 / 0.462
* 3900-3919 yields -2.7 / 0.72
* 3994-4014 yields -4.3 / 0.992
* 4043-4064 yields -1.1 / 0.963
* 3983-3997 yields -2.2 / 0.916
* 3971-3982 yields 1.4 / 0.665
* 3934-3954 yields 3.5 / 0.582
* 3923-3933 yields 3.0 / 0.463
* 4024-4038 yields -2.2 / 1.01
